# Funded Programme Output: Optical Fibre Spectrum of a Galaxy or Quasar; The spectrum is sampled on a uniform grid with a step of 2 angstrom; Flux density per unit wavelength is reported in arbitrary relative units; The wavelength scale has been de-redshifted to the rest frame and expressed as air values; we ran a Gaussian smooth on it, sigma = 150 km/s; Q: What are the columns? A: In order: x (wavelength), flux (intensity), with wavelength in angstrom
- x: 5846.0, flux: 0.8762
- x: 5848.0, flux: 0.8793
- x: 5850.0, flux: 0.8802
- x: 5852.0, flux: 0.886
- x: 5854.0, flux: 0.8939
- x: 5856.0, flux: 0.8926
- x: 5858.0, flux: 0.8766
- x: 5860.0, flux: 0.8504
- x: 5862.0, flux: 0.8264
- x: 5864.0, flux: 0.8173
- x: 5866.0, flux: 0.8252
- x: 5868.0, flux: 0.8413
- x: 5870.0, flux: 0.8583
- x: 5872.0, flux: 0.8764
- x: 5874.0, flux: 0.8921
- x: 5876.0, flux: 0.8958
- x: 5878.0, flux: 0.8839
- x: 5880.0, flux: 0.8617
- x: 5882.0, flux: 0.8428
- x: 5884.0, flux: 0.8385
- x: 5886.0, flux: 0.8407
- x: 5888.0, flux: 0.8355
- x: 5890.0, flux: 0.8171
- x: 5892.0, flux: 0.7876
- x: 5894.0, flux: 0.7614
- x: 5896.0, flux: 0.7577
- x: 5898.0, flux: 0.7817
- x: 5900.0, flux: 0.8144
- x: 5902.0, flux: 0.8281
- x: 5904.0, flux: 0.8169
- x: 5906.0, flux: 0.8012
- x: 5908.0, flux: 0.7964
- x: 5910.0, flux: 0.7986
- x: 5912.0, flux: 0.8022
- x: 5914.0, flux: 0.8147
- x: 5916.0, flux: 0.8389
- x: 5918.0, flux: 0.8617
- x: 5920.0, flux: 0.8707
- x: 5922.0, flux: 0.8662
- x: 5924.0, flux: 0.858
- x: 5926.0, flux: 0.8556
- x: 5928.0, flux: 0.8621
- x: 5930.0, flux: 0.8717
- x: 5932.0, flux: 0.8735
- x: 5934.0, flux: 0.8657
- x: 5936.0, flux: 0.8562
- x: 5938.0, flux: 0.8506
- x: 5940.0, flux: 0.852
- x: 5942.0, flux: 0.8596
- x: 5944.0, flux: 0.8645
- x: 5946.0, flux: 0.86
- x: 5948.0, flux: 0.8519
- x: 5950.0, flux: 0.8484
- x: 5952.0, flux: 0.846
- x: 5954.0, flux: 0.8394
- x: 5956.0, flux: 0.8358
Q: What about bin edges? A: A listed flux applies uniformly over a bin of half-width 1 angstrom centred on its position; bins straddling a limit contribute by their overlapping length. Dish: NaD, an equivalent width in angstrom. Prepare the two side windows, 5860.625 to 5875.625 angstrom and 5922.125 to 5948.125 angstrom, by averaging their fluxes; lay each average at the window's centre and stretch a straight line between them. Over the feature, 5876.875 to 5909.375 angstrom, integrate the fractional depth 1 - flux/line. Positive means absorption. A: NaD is 1.4 angstrom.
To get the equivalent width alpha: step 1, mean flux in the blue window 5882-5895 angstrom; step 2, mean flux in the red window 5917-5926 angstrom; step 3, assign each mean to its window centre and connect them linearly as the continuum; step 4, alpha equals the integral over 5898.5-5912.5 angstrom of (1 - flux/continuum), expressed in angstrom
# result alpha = 0.5 angstrom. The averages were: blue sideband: 0.816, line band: 0.808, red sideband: 0.863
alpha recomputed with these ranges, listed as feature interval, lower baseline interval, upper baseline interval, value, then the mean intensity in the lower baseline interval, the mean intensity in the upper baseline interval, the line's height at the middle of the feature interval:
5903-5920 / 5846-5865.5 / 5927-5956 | 0.8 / 0.866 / 0.857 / 0.86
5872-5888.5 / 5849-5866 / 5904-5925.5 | -0.2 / 0.863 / 0.831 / 0.85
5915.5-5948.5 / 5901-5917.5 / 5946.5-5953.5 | -1.1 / 0.814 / 0.849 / 0.833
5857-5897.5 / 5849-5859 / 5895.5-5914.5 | 0.4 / 0.886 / 0.802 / 0.848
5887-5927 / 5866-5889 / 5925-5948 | 1.9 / 0.859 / 0.861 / 0.86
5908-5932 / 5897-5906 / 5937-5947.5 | -0.4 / 0.809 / 0.857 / 0.831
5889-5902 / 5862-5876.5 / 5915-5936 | 1.0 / 0.855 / 0.862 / 0.858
